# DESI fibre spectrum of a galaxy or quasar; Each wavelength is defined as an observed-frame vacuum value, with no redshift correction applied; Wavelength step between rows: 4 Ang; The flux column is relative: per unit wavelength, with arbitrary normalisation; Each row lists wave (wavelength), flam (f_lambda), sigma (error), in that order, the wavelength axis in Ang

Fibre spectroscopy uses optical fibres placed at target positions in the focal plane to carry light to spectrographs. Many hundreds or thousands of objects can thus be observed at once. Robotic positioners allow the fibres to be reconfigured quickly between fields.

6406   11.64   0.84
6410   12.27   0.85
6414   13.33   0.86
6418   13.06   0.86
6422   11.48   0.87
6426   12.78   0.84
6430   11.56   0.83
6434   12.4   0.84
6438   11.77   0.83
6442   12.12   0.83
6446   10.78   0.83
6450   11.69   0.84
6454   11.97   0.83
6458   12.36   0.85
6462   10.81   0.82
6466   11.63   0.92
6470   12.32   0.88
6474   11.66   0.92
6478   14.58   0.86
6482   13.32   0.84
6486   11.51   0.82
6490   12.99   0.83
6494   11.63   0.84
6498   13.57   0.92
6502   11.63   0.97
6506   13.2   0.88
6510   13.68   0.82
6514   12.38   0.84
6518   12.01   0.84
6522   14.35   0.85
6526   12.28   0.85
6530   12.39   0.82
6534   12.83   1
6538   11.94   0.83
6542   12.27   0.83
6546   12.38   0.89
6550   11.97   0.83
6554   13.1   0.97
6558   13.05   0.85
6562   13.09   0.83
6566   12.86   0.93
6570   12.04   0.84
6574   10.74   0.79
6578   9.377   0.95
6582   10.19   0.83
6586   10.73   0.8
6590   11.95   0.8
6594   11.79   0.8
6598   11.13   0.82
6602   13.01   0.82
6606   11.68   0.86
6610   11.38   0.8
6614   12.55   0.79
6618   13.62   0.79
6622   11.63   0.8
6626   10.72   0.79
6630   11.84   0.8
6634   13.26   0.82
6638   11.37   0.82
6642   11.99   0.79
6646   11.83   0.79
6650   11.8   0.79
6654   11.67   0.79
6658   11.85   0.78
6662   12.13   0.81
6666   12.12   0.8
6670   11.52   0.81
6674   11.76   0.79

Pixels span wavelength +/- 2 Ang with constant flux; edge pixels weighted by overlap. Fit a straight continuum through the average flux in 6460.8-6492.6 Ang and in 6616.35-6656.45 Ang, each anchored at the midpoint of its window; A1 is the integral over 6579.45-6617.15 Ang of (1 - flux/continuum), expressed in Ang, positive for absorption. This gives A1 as 1.3 Ang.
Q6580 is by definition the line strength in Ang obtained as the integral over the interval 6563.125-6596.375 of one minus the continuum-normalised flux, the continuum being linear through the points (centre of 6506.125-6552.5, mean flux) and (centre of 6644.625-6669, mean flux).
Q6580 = 2.9 Ang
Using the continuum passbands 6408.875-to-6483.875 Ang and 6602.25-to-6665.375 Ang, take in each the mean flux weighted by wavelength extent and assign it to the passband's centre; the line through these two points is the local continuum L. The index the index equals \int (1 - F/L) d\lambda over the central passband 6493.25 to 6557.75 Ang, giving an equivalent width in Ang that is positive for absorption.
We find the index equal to -2.8 Ang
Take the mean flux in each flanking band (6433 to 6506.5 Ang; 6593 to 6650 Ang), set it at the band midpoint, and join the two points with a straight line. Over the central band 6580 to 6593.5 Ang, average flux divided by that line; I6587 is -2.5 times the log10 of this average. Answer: 0.09 mag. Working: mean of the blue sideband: 12.2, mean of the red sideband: 12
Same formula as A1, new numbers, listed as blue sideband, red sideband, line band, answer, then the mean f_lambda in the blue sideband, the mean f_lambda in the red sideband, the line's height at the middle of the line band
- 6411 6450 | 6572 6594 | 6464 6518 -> -4.88 Ang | 12.1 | 10.7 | 11.6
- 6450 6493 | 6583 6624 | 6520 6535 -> -1.06 Ang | 12.3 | 11.9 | 12.1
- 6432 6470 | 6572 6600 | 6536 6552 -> -1.46 Ang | 11.8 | 10.8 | 11.1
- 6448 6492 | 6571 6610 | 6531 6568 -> -3.33 Ang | 12.3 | 11.2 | 11.6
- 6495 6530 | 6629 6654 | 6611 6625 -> -0.27 Ang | 12.8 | 12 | 12.1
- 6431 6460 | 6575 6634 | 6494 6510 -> -1.36 Ang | 11.9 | 11.6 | 11.8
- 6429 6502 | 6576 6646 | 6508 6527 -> -1.59 Ang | 12.1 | 11.7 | 12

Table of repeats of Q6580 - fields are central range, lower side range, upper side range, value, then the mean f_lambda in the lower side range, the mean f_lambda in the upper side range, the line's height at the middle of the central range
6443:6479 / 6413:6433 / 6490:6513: 1.89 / 12.4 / 12.7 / 12.6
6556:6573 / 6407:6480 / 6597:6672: -0.87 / 12.1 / 12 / 12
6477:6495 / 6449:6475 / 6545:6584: -1.48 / 11.8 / 11.9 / 11.8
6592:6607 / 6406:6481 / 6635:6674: 0.01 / 12.1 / 11.8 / 11.9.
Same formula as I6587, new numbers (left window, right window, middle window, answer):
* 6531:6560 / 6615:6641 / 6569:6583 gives 0.175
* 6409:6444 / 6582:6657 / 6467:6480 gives -0.049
